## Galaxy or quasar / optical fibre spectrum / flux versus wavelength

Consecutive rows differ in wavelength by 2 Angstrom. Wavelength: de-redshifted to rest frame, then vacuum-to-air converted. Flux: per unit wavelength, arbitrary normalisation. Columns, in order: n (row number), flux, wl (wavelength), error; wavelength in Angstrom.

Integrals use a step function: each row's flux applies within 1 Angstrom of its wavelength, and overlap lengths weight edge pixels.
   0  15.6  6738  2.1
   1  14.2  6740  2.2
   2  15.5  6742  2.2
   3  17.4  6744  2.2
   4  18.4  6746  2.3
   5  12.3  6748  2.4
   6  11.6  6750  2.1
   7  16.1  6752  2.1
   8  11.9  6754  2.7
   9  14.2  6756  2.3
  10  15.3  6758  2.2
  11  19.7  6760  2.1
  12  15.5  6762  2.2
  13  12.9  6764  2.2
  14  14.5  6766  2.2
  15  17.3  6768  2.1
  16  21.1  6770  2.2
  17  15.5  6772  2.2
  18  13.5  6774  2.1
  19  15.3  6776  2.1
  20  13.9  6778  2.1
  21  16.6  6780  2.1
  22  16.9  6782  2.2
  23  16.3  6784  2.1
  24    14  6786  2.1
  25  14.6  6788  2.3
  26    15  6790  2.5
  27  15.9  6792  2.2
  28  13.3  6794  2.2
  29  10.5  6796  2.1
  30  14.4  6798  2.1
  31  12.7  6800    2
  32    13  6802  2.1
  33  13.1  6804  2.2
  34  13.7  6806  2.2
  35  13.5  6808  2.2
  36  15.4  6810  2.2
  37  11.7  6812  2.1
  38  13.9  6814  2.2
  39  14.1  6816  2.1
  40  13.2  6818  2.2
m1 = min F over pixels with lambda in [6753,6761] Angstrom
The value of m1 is 11.9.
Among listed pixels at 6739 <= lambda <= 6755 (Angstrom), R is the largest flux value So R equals 18.4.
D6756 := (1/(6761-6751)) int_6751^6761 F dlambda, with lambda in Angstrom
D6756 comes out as 15.4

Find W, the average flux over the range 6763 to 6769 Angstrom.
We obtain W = 14.9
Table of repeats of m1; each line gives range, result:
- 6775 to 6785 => 13.9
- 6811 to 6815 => 11.7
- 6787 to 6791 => 14.6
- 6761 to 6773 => 12.9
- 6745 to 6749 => 12.3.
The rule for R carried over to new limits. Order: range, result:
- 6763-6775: 21.1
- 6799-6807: 13.7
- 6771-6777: 15.5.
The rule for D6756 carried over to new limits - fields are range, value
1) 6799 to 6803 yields 12.8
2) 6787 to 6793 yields 15.2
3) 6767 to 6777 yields 16.5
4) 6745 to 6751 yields 14.1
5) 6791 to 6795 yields 14.6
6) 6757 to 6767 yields 15.6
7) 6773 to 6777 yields 14.4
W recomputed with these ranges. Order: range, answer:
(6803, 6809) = 13.4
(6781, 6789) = 15.5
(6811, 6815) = 12.8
